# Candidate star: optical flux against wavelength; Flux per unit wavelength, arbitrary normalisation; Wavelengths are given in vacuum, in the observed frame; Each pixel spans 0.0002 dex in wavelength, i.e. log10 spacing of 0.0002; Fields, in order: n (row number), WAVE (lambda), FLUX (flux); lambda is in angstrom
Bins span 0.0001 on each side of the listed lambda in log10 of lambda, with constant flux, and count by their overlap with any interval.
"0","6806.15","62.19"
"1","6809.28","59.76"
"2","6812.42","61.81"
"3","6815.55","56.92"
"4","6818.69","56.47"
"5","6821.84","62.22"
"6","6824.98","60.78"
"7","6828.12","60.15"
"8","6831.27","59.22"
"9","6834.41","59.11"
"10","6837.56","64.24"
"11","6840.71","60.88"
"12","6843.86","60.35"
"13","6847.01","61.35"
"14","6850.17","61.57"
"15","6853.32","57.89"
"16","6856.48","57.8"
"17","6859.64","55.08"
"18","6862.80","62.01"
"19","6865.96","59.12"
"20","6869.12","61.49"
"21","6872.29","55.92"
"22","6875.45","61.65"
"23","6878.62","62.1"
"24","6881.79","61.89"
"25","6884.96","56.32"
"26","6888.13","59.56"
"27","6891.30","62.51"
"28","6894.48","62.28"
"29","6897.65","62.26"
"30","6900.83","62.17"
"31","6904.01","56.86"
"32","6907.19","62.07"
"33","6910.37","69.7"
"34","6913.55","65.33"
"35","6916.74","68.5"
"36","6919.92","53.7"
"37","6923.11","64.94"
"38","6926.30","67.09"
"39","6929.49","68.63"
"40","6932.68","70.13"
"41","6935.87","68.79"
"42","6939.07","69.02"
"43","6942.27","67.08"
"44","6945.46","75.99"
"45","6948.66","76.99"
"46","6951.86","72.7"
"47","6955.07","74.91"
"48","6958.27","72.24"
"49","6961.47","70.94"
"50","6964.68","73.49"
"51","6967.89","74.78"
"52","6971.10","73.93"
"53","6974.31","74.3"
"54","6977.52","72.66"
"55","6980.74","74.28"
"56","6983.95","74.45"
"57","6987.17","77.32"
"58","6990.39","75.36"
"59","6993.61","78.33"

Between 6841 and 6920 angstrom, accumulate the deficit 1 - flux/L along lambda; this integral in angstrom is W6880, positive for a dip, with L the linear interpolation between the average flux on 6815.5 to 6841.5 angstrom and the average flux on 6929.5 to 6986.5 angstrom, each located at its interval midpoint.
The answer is 5.1 angstrom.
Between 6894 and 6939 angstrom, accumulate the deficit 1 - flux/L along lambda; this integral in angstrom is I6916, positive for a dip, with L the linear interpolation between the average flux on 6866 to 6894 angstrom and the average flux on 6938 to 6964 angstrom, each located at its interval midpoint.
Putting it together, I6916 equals 1.3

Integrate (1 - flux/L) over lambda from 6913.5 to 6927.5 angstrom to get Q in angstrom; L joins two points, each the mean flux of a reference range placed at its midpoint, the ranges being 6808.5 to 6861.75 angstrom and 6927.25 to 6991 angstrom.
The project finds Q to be 1.0 angstrom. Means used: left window 59.8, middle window 63.7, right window 72.8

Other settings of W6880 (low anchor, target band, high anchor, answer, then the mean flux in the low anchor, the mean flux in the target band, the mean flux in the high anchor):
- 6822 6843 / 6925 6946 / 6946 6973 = 0.6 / 60.8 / 69.3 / 73.8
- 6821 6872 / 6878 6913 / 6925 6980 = 2.1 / 60.1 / 61.7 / 72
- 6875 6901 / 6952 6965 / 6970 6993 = -0.3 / 61.1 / 72.8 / 74.8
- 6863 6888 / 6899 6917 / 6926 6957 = 0.5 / 59.9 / 63.7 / 71.3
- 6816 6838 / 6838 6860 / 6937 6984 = 0.8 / 59.9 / 59.8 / 73.1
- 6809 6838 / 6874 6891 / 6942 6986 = 1.4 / 59.9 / 60.5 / 73.7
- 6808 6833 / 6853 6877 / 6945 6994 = 1.9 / 59.7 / 58.9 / 74.4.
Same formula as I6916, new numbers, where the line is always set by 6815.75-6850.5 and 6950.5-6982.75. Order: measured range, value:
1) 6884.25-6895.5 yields 1.0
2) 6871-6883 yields 0.8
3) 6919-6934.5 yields 0.9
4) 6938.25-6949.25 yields -0.1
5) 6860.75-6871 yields 0.5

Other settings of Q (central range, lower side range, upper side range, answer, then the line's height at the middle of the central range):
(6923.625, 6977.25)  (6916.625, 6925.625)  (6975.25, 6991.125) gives -3.1 angstrom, 68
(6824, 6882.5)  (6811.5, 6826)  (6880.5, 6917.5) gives 0.6 angstrom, 60.7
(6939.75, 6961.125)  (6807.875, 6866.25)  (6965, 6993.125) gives -0.4 angstrom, 71.7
